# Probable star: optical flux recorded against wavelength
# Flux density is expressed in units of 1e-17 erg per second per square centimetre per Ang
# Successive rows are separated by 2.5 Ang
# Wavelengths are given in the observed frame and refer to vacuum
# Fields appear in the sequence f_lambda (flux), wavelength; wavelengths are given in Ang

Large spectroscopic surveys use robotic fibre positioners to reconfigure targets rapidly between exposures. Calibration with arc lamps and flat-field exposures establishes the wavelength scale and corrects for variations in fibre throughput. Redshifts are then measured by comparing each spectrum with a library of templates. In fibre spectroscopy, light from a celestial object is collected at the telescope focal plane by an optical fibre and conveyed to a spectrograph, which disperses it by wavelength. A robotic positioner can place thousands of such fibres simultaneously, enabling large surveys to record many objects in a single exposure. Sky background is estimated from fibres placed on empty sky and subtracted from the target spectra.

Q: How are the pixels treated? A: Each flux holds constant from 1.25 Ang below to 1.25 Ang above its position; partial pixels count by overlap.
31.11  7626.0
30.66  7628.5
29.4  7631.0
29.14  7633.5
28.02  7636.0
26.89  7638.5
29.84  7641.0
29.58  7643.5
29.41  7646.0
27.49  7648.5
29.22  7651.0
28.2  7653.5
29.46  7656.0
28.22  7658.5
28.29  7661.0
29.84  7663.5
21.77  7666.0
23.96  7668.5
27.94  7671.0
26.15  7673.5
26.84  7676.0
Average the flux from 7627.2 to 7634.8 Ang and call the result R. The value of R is 29.7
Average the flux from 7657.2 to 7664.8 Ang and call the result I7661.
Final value 28.7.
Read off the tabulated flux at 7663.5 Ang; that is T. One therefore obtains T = 29.84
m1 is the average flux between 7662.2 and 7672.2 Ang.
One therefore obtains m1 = 25.9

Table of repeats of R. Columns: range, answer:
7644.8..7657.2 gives 28.8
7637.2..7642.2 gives 28.3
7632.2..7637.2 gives 28.6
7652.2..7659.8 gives 28.6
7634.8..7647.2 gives 28.7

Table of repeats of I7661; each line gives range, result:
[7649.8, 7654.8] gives 28.7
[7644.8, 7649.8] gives 28.4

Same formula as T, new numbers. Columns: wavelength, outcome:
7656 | 29.46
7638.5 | 26.89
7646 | 29.41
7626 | 31.11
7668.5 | 23.96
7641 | 29.84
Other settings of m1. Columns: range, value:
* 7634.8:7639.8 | 27.5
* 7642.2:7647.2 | 29.5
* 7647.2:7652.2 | 28.4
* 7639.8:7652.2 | 29.1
